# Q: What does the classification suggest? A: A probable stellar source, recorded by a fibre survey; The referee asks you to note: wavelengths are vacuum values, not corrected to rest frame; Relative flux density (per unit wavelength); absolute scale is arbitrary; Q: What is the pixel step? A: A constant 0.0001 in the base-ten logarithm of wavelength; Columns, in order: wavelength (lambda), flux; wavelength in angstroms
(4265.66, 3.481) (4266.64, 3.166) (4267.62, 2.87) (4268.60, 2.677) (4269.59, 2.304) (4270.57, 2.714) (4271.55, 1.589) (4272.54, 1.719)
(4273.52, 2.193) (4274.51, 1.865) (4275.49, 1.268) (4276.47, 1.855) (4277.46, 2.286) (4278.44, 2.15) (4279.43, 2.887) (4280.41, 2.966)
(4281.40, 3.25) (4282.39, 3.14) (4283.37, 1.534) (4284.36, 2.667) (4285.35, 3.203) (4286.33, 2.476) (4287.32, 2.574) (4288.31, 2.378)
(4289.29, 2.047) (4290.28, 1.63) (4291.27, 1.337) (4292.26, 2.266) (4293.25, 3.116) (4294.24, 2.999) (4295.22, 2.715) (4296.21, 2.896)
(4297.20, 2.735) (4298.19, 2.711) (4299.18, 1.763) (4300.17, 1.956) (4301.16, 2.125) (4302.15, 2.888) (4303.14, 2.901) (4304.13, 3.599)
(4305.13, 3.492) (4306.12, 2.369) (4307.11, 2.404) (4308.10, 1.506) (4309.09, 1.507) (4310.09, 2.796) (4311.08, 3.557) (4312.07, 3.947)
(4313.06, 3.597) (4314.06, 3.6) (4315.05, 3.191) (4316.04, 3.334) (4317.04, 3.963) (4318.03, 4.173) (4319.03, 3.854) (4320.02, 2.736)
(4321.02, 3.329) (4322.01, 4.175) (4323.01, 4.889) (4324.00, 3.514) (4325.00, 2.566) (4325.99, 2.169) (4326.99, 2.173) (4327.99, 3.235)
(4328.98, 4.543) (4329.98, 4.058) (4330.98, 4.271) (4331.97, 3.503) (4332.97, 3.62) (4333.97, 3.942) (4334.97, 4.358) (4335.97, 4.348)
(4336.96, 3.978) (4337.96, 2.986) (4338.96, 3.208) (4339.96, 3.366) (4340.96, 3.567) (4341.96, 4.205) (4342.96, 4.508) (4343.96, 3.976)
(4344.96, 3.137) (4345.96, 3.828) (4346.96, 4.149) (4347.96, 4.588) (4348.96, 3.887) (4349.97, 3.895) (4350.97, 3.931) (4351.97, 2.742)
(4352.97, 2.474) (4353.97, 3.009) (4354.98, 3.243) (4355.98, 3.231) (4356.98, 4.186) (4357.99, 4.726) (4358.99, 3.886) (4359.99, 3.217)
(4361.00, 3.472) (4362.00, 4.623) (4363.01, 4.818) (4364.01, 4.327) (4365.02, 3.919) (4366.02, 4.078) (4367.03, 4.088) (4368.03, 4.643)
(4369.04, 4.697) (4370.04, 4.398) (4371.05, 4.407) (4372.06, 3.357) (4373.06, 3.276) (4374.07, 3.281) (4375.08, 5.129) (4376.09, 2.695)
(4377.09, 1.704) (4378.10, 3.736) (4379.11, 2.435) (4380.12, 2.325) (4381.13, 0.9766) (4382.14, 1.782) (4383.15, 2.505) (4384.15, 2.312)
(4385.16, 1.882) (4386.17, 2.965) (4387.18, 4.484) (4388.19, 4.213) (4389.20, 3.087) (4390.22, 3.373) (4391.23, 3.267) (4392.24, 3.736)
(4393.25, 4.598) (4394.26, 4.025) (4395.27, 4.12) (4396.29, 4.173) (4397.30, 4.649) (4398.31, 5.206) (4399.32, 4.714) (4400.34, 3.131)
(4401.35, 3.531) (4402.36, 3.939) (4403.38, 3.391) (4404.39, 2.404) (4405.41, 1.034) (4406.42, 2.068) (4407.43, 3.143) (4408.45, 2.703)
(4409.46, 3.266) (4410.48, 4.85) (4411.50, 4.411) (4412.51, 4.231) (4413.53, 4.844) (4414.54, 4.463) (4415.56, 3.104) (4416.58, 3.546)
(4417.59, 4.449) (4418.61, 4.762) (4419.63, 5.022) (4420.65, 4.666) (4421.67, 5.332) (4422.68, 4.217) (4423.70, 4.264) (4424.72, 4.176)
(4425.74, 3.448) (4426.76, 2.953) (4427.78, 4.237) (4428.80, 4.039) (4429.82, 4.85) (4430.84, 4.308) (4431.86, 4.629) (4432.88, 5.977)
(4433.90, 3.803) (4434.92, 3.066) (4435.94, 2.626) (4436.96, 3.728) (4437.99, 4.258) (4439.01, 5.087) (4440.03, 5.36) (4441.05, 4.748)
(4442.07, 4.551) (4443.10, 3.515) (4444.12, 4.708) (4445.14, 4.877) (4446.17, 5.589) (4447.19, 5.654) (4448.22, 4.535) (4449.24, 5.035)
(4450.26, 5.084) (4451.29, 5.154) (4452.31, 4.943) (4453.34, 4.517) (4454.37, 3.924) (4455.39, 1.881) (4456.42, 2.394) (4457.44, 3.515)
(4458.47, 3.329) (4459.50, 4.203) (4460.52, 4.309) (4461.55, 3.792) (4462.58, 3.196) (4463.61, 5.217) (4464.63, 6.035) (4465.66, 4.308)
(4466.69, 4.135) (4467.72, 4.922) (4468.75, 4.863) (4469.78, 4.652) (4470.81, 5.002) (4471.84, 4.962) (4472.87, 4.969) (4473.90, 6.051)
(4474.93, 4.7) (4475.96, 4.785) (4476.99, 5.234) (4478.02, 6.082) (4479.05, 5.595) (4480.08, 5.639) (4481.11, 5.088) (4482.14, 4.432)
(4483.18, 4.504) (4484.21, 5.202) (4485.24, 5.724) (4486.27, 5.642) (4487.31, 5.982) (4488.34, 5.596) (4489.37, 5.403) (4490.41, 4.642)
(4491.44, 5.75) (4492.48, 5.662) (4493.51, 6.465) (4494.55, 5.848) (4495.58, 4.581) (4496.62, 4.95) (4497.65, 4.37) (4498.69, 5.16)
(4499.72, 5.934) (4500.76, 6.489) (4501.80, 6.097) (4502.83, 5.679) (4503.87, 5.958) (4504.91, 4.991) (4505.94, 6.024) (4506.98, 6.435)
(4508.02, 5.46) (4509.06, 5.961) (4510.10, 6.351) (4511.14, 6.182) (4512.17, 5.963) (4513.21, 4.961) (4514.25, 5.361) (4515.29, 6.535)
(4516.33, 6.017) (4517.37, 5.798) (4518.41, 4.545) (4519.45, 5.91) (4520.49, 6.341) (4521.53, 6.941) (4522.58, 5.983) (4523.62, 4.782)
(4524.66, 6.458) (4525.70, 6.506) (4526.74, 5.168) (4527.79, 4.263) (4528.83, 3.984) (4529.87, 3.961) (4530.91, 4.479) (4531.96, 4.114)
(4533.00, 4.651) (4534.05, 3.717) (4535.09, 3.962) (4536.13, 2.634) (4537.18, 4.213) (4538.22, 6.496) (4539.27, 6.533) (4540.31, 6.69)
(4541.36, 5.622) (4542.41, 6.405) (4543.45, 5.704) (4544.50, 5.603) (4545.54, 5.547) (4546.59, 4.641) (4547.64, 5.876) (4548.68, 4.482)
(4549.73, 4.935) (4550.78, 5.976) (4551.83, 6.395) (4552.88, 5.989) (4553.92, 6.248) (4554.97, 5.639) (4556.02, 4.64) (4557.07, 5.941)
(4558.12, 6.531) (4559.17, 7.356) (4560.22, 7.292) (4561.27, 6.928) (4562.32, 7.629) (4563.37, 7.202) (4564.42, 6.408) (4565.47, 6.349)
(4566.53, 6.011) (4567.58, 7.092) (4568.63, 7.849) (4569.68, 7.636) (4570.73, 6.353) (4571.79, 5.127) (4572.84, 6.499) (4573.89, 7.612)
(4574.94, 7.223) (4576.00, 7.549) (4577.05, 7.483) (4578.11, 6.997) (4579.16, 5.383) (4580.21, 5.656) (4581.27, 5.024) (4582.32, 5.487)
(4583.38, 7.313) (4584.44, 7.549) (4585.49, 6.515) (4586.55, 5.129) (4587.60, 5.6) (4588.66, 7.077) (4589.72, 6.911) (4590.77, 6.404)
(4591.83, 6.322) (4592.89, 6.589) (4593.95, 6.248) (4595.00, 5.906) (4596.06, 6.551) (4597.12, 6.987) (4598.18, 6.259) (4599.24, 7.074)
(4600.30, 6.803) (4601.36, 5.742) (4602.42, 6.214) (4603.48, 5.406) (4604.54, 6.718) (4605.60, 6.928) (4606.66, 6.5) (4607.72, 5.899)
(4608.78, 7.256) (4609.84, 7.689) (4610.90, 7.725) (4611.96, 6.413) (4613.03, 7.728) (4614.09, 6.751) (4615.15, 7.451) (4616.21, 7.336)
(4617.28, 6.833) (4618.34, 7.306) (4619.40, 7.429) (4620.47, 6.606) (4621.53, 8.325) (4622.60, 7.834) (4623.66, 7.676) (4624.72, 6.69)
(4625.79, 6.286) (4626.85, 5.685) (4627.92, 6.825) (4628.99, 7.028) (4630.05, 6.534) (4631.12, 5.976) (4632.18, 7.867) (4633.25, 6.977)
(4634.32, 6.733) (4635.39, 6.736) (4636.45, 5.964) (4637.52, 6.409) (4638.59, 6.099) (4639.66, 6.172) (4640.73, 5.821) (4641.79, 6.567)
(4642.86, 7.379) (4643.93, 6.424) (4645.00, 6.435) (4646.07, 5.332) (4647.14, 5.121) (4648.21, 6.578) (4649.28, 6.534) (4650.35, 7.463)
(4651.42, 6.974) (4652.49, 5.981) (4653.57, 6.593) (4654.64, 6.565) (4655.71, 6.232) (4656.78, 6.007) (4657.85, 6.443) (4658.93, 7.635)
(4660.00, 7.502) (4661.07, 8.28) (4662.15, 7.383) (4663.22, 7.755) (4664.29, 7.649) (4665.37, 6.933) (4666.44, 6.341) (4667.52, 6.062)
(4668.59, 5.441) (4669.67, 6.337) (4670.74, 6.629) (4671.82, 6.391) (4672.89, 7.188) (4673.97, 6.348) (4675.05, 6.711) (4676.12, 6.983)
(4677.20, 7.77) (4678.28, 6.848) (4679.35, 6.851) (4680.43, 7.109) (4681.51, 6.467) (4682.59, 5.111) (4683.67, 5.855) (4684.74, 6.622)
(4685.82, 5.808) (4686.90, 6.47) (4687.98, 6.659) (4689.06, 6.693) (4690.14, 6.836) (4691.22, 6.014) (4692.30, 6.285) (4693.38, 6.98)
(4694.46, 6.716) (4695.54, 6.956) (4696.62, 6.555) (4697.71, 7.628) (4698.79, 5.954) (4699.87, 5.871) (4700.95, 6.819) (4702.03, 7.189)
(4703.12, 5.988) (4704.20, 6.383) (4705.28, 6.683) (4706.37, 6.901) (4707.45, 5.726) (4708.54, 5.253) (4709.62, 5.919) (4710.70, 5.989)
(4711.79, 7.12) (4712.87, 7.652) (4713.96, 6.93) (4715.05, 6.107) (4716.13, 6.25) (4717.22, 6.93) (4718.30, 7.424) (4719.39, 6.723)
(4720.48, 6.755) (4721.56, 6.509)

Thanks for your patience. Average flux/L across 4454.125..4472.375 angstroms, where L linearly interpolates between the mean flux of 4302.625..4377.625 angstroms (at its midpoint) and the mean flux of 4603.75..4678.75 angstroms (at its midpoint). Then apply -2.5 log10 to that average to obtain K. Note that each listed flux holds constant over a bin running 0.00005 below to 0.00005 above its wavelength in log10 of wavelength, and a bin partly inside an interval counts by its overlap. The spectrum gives 0.182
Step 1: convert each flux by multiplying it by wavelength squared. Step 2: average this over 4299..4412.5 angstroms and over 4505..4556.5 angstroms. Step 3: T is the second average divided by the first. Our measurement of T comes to 1.7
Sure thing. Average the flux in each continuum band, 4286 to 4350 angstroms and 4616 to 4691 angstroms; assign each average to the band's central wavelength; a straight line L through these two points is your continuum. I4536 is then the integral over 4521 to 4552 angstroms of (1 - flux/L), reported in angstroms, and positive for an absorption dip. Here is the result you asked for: 1.5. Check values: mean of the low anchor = 3.22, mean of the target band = 5.21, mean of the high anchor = 6.69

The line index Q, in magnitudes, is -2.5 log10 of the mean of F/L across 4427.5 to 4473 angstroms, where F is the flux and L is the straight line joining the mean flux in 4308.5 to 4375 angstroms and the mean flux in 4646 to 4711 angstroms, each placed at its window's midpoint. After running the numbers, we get 0.05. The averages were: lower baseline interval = 3.71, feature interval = 4.41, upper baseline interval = 6.57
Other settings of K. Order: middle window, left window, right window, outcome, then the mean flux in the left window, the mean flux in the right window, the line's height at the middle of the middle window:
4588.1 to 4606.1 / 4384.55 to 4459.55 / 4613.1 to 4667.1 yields -0.04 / 4.02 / 6.8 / 6.25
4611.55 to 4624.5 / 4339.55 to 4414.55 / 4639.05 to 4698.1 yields -0.20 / 3.6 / 6.62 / 6.1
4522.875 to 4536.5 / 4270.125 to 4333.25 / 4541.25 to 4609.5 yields 0.25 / 2.82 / 6.35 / 5.76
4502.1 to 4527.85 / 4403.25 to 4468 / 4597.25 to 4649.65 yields -0.12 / 4.14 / 6.7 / 5.22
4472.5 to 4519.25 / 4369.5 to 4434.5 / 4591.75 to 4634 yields -0.09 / 3.69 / 6.81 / 5.08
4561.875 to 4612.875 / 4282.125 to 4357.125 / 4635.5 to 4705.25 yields -0.14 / 3.19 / 6.58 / 5.78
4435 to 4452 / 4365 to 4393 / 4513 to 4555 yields -0.11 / 3.31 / 5.37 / 4.17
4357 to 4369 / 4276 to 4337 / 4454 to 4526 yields -0.14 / 2.99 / 5.24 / 3.68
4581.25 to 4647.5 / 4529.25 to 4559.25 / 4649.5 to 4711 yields -0.11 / 5.31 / 6.61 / 5.98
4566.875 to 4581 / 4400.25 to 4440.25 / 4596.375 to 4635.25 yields -0.09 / 3.93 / 6.87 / 6.24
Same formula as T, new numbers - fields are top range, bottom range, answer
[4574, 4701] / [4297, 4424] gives 2.12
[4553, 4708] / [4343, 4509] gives 1.69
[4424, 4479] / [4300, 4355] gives 1.38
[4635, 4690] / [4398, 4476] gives 1.72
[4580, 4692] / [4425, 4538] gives 1.44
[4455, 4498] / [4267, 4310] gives 2.20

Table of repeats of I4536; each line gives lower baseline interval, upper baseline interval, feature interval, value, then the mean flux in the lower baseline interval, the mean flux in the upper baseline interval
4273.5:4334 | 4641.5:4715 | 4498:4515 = -3.2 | 2.88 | 6.6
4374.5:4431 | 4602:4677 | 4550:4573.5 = -3.2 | 3.62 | 6.75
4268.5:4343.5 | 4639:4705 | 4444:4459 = 0.2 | 2.95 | 6.6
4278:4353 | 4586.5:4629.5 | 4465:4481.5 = 0.1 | 3.17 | 6.75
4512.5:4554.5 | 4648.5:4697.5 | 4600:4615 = -1.6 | 5.36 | 6.69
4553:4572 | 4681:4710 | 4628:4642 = -0.1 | 6.58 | 6.39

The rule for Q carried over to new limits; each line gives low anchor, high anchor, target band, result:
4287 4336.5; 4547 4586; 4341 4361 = -0.04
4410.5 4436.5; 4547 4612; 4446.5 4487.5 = 0.03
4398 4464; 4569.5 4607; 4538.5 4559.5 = 0.01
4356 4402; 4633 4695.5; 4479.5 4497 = -0.13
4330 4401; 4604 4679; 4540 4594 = -0.07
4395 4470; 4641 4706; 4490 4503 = -0.15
